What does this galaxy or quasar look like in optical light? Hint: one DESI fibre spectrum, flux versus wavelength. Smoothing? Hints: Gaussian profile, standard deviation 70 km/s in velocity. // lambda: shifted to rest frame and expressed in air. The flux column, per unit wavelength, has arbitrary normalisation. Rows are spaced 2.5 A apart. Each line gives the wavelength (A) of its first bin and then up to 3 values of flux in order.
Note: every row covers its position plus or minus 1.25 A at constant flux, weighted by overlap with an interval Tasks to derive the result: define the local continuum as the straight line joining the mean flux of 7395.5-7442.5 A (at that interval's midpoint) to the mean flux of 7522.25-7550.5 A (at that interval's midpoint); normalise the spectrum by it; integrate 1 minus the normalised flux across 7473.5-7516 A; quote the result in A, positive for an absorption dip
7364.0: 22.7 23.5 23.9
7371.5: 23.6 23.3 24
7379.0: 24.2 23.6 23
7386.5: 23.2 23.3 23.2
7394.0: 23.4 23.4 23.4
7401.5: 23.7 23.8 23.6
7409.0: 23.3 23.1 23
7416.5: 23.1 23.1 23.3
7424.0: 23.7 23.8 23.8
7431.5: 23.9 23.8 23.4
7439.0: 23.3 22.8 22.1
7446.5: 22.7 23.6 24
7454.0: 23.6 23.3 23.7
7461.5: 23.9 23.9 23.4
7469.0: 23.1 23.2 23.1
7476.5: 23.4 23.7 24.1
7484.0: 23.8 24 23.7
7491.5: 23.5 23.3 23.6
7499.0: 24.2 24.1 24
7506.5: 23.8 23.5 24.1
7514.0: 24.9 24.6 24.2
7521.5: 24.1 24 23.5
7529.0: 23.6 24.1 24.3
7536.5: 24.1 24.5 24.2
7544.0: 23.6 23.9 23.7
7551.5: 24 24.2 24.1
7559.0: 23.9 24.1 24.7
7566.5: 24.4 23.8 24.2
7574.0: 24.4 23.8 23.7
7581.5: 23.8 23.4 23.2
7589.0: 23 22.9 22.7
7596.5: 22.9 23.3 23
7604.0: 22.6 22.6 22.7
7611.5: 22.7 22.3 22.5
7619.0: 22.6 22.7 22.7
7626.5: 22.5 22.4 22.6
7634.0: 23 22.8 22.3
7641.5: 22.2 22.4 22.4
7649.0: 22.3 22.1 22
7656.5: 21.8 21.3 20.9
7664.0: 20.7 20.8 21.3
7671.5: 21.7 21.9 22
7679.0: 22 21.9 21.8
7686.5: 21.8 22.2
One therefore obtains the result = -0.1 A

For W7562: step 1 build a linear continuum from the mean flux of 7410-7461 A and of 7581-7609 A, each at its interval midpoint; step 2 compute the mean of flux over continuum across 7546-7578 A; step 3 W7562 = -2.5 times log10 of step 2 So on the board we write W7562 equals -0.05 mag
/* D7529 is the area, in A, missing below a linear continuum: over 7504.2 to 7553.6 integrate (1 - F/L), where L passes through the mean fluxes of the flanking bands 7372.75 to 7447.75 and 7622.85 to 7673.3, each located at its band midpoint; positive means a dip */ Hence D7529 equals -2.9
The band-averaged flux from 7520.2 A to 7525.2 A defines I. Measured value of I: 24.1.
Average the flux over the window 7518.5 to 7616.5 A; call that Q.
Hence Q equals 23.6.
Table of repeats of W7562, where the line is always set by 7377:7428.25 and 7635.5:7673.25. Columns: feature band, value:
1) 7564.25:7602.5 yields -0.06 mag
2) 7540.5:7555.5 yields -0.07 mag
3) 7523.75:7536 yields -0.06 mag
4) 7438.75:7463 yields -0.01 mag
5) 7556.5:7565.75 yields -0.09 mag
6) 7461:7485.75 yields -0.03 mag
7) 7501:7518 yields -0.07 mag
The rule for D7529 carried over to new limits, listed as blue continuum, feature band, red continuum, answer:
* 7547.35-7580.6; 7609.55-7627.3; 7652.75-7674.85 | 0.0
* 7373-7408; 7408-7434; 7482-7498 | 0.1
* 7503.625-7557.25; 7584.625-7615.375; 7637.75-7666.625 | -0.1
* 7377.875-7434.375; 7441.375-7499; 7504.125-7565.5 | 0.7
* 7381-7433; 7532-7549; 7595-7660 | -0.9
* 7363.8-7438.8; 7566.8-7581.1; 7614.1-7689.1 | -1.0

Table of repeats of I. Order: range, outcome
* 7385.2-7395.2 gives 23.3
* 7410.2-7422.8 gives 23.1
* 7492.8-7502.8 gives 23.8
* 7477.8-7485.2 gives 23.9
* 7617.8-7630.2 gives 22.6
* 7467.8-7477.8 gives 23.2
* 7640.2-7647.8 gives 22.3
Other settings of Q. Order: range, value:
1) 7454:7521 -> 23.8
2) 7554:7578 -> 24.2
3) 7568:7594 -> 23.6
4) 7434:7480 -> 23.4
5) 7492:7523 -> 24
